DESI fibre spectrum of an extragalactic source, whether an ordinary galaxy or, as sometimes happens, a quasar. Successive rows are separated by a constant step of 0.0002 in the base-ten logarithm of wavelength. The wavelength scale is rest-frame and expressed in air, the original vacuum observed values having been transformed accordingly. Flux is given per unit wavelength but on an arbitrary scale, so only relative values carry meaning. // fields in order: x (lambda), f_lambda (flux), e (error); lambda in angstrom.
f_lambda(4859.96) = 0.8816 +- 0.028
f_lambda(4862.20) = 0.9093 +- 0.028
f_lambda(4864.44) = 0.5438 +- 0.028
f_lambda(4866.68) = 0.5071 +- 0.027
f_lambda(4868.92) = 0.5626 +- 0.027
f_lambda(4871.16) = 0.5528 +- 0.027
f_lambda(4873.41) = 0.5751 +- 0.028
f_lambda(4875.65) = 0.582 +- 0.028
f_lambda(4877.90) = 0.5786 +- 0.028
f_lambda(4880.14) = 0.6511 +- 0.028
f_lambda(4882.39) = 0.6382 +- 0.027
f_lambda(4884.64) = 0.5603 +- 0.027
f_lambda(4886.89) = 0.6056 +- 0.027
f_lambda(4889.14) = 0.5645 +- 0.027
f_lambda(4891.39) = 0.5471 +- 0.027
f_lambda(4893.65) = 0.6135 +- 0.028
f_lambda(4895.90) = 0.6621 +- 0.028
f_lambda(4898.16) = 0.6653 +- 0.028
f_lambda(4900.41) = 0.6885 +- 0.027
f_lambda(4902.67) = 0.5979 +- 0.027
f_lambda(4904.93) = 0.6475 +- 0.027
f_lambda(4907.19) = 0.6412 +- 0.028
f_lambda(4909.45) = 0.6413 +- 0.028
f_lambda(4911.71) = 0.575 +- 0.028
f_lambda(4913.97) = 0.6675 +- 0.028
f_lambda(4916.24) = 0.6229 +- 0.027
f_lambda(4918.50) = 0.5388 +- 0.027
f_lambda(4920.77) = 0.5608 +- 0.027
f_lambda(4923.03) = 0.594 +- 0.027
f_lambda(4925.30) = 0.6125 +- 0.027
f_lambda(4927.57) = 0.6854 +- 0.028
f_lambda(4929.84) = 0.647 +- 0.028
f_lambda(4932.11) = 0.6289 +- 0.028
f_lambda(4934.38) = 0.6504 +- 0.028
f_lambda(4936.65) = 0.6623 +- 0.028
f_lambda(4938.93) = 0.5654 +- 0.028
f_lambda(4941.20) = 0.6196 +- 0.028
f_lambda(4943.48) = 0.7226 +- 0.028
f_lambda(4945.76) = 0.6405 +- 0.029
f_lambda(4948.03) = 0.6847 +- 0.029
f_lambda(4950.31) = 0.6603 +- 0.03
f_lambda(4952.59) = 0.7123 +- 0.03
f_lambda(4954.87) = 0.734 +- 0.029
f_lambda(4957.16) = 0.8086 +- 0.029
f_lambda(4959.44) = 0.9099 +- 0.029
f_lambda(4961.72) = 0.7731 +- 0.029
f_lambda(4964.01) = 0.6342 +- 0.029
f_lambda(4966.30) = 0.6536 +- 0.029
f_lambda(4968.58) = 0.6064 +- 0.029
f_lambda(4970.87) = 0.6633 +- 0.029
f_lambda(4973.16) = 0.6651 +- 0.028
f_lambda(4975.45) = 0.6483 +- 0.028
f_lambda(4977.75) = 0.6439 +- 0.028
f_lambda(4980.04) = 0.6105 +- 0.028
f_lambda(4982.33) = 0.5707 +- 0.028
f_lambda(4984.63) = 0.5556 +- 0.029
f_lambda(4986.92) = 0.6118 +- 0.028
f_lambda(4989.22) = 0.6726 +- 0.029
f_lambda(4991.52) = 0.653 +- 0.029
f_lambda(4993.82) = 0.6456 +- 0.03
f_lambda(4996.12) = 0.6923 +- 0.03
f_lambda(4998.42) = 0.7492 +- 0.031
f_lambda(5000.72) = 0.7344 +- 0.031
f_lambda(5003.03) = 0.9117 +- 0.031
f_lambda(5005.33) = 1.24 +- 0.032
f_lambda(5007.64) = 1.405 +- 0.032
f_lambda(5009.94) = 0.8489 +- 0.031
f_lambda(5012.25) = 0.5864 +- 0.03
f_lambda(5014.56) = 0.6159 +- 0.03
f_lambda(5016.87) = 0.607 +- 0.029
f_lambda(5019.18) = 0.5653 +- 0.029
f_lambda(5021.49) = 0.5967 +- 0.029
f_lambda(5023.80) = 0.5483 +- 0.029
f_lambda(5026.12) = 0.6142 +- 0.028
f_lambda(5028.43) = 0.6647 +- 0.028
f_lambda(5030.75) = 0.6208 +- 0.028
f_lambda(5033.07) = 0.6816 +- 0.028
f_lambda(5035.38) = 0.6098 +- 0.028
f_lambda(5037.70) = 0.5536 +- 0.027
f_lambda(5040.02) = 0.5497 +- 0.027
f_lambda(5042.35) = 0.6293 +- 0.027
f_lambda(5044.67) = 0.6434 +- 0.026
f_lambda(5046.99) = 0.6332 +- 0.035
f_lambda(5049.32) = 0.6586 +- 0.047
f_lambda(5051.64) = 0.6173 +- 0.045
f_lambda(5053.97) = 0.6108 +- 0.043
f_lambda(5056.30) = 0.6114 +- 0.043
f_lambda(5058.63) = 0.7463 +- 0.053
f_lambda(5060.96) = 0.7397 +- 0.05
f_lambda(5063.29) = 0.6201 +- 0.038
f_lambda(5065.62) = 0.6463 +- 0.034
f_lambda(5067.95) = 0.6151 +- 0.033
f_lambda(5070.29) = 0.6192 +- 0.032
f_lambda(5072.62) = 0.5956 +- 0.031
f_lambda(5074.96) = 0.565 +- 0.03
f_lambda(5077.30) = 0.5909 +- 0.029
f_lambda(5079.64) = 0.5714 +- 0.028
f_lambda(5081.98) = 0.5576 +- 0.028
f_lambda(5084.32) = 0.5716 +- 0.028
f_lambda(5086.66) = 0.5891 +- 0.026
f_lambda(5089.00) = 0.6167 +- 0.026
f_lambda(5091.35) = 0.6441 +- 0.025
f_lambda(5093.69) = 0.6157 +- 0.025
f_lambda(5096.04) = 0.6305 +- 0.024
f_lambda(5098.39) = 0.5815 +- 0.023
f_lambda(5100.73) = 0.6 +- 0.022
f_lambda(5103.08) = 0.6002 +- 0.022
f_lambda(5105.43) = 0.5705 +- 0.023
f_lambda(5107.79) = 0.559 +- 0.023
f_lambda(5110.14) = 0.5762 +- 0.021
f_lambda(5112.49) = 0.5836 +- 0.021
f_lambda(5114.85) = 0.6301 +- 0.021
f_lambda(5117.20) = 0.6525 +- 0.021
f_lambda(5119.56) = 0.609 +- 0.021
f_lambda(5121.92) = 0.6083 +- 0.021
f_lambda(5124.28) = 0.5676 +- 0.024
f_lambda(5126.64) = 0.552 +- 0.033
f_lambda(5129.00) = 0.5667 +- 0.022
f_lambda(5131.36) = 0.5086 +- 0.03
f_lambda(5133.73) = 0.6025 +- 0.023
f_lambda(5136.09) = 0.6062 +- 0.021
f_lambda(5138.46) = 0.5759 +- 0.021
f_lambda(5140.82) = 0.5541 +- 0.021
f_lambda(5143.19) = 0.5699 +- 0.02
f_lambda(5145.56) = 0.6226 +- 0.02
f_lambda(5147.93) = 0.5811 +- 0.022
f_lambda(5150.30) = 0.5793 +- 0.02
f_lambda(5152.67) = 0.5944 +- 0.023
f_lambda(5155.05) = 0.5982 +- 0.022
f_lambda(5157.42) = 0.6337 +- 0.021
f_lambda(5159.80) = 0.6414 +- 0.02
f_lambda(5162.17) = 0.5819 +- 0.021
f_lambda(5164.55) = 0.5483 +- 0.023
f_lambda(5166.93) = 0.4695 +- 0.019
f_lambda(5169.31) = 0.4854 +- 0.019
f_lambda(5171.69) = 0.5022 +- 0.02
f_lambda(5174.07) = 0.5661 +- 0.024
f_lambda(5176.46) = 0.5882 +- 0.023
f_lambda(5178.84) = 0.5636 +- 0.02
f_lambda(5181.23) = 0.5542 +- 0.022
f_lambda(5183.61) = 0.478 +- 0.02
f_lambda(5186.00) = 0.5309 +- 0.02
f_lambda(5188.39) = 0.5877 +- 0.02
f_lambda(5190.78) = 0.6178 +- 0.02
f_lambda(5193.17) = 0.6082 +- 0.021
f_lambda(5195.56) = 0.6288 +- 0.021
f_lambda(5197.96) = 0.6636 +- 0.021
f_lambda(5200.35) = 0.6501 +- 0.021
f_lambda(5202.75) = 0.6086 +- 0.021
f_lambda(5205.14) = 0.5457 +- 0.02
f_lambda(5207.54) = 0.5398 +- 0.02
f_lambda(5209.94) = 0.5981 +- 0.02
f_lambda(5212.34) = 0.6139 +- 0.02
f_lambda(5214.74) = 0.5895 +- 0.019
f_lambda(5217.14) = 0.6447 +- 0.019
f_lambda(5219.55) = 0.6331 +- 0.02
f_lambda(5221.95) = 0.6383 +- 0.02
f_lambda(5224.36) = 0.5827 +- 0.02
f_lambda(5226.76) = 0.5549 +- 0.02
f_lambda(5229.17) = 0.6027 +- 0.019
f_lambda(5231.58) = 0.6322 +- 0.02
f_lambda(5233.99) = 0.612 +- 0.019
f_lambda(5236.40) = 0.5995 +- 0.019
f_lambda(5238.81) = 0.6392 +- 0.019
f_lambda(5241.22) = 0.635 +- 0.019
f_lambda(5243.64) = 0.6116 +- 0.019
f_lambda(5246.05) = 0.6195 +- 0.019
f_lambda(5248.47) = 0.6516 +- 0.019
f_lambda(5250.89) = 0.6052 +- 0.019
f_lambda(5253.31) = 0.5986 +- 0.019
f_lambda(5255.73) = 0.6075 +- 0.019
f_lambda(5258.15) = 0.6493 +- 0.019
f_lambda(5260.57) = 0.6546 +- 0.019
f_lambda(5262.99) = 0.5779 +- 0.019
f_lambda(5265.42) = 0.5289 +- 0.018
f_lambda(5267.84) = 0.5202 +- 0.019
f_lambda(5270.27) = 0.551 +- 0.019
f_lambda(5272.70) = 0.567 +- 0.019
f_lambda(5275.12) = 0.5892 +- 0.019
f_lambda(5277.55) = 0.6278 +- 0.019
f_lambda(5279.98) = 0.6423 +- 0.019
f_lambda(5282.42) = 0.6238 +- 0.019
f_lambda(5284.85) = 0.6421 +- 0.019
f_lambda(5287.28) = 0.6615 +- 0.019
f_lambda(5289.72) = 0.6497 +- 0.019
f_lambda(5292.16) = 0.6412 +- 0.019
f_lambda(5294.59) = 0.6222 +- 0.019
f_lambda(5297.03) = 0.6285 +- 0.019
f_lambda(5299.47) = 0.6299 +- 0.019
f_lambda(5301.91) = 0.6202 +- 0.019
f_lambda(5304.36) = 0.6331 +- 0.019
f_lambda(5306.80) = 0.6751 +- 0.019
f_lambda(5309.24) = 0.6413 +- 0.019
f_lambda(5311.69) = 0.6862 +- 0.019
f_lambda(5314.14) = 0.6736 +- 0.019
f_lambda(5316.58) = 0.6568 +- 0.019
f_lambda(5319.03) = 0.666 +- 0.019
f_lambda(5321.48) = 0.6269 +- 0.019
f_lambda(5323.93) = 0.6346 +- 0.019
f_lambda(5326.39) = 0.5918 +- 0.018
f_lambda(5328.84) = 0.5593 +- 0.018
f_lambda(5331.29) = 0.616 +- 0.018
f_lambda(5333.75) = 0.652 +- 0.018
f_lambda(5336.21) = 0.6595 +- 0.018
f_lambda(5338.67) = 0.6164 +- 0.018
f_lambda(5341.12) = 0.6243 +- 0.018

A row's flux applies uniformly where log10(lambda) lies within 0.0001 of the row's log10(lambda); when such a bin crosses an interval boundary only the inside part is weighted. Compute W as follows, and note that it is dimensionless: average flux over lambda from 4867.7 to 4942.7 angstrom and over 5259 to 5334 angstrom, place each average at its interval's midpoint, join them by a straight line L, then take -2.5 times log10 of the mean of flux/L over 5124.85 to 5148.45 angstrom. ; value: 0.081 mag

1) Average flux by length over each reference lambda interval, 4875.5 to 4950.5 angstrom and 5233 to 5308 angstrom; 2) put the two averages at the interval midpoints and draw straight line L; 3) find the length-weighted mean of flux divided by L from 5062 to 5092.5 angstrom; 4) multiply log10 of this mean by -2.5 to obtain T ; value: 0.04 mag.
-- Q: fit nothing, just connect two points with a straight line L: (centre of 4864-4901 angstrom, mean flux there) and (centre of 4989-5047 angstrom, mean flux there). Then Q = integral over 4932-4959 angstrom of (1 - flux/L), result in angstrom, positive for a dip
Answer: -1.5 angstrom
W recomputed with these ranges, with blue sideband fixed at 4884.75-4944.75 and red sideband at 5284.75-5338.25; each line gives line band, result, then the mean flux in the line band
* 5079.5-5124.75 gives 0.06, 0.598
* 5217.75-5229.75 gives 0.05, 0.604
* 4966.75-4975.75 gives -0.04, 0.647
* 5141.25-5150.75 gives 0.08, 0.586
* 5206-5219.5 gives 0.06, 0.599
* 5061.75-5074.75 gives 0.02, 0.619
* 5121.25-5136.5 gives 0.11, 0.57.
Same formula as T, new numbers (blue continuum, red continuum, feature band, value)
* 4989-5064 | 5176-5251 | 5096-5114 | 0.12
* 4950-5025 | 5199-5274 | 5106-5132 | 0.12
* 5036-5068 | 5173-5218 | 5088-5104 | 0.01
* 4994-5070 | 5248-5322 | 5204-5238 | 0.07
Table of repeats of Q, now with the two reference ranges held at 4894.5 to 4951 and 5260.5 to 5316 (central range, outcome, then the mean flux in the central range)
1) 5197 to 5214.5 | 0.6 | 0.601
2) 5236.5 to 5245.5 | 0.0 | 0.625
